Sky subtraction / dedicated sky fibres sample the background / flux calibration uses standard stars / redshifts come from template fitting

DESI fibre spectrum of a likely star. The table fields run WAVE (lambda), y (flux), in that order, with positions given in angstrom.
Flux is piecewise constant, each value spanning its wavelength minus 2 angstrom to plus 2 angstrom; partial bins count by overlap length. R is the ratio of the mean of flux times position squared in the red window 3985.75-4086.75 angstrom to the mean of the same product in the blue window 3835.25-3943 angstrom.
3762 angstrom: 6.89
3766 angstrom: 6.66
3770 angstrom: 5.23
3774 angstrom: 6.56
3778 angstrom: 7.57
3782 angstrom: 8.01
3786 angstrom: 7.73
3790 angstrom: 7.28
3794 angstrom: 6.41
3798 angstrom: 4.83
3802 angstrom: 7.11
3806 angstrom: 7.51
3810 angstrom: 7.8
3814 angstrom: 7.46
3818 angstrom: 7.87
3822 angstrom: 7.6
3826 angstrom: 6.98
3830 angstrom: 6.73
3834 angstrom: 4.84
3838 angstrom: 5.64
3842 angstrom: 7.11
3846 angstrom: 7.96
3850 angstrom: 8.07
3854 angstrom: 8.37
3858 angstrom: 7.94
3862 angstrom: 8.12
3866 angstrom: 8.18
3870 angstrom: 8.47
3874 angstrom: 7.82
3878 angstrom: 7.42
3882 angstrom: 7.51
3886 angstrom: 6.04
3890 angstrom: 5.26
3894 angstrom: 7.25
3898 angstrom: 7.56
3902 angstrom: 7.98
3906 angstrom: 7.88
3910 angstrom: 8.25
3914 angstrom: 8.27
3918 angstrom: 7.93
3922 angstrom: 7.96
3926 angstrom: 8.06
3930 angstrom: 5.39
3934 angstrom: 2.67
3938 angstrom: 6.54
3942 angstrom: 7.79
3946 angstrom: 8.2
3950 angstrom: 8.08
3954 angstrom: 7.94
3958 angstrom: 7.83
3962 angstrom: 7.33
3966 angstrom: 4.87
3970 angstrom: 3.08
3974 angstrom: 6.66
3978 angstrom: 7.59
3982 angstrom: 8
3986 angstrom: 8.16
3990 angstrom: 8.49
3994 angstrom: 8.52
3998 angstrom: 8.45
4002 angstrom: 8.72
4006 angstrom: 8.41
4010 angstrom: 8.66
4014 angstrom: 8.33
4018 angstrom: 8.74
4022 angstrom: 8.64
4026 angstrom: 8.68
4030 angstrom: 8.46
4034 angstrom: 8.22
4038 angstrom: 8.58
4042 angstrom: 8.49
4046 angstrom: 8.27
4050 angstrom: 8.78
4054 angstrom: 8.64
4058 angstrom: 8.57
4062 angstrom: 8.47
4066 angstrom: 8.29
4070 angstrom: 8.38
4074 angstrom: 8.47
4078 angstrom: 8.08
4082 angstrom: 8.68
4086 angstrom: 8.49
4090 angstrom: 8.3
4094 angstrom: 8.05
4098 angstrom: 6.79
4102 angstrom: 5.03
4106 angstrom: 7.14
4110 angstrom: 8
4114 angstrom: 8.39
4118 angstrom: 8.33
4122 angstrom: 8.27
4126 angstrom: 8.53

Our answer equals 1.26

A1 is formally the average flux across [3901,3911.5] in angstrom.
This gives 8.03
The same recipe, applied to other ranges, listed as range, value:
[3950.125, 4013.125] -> 7.55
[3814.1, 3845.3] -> 6.78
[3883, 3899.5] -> 6.56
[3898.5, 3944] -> 7.17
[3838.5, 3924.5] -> 7.65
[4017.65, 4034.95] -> 8.55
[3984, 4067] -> 8.51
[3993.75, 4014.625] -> 8.53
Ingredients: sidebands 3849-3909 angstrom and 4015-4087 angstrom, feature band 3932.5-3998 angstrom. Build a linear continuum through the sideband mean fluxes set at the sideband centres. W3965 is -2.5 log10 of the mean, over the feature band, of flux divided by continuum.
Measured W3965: 0.14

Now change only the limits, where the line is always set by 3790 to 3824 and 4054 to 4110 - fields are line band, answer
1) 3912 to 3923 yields -0.09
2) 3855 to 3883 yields -0.10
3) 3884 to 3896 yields 0.19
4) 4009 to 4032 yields -0.11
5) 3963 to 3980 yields 0.32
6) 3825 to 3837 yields 0.18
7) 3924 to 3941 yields 0.28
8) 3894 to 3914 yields -0.07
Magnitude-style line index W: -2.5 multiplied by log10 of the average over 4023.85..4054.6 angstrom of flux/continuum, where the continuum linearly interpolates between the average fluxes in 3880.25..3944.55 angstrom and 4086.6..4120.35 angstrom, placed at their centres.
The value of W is -0.155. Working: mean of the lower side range 7.03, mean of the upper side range 7.55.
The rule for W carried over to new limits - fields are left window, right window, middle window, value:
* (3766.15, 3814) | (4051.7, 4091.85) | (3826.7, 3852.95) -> 0.062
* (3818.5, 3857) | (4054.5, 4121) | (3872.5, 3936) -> 0.038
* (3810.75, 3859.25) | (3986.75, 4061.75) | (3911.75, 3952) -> 0.115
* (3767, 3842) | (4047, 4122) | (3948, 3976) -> 0.152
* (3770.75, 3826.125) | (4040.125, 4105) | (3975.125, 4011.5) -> -0.062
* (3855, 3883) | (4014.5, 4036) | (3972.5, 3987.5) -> 0.102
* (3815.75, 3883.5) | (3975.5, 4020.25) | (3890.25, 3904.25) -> 0.062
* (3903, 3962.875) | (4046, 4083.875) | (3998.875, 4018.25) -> -0.073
